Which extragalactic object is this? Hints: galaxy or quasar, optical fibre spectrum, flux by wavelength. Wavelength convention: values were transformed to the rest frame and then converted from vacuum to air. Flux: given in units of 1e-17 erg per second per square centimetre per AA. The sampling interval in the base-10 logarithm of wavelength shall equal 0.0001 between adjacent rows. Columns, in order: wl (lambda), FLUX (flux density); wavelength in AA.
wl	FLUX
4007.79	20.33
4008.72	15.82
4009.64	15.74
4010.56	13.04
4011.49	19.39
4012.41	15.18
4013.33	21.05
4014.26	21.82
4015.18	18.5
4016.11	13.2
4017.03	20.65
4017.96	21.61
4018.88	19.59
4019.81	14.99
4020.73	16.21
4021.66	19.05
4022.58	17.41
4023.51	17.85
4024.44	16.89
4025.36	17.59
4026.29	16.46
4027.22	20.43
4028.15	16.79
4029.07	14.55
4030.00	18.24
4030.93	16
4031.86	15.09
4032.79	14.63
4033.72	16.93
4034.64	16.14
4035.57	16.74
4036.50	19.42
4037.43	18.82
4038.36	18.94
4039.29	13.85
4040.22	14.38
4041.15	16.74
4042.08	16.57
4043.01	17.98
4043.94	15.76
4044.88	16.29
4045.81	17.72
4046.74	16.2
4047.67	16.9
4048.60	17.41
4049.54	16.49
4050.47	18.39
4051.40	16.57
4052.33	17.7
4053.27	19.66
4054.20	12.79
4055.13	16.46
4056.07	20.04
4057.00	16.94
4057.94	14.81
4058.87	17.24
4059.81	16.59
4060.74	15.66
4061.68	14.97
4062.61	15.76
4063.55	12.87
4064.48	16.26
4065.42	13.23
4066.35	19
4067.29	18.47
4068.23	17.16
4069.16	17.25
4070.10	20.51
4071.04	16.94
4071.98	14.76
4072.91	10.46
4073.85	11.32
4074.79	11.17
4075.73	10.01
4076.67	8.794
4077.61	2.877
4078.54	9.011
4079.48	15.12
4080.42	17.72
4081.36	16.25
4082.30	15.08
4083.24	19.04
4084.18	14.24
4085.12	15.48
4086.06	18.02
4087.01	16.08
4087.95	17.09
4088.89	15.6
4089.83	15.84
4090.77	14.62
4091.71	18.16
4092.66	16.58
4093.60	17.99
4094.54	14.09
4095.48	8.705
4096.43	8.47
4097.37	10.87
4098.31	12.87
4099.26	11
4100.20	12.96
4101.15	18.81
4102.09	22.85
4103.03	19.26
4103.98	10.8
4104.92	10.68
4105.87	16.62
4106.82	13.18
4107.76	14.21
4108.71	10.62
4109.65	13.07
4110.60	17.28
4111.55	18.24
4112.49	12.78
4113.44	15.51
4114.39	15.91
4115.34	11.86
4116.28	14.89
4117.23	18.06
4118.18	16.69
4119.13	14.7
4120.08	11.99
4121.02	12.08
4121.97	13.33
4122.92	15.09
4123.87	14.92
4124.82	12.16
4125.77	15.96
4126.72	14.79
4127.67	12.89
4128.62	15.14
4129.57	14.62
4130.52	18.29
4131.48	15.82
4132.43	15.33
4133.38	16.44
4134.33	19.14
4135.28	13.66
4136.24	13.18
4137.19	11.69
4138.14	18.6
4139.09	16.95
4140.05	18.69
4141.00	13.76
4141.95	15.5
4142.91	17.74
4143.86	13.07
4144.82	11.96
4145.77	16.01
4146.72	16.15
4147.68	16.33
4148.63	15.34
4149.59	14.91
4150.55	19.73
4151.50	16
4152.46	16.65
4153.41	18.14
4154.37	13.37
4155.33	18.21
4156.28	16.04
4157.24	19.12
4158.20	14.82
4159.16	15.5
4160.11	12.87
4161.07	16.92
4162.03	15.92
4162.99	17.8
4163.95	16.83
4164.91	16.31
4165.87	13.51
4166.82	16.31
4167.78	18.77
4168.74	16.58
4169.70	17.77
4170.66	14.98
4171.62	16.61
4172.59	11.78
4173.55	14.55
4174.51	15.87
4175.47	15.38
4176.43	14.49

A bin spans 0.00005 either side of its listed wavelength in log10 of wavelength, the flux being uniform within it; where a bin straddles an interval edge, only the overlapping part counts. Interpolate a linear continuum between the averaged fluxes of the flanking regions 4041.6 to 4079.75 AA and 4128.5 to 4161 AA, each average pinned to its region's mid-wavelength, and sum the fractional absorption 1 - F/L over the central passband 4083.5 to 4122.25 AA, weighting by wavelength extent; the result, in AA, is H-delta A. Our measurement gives 2.2 AA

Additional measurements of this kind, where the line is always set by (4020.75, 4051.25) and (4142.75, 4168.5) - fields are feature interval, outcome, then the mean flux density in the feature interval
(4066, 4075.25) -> 0.6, 15.7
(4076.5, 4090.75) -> 1.8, 14.5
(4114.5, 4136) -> 1.8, 14.9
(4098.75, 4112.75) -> 1.4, 14.8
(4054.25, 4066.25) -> 0.6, 15.9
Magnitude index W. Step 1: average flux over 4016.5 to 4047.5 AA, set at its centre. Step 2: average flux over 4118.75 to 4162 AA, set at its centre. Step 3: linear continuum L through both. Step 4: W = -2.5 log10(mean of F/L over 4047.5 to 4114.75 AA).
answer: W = 0.09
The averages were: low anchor 17.2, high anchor 15.4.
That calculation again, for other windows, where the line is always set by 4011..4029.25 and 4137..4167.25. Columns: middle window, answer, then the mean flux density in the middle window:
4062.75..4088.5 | 0.175 mag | 14.6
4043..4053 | 0.034 mag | 17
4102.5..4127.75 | 0.152 mag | 14.4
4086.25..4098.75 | 0.170 mag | 14.5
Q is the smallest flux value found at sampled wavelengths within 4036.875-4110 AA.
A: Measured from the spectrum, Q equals 2.877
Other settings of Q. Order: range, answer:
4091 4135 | 8.47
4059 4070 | 12.87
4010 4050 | 13.04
